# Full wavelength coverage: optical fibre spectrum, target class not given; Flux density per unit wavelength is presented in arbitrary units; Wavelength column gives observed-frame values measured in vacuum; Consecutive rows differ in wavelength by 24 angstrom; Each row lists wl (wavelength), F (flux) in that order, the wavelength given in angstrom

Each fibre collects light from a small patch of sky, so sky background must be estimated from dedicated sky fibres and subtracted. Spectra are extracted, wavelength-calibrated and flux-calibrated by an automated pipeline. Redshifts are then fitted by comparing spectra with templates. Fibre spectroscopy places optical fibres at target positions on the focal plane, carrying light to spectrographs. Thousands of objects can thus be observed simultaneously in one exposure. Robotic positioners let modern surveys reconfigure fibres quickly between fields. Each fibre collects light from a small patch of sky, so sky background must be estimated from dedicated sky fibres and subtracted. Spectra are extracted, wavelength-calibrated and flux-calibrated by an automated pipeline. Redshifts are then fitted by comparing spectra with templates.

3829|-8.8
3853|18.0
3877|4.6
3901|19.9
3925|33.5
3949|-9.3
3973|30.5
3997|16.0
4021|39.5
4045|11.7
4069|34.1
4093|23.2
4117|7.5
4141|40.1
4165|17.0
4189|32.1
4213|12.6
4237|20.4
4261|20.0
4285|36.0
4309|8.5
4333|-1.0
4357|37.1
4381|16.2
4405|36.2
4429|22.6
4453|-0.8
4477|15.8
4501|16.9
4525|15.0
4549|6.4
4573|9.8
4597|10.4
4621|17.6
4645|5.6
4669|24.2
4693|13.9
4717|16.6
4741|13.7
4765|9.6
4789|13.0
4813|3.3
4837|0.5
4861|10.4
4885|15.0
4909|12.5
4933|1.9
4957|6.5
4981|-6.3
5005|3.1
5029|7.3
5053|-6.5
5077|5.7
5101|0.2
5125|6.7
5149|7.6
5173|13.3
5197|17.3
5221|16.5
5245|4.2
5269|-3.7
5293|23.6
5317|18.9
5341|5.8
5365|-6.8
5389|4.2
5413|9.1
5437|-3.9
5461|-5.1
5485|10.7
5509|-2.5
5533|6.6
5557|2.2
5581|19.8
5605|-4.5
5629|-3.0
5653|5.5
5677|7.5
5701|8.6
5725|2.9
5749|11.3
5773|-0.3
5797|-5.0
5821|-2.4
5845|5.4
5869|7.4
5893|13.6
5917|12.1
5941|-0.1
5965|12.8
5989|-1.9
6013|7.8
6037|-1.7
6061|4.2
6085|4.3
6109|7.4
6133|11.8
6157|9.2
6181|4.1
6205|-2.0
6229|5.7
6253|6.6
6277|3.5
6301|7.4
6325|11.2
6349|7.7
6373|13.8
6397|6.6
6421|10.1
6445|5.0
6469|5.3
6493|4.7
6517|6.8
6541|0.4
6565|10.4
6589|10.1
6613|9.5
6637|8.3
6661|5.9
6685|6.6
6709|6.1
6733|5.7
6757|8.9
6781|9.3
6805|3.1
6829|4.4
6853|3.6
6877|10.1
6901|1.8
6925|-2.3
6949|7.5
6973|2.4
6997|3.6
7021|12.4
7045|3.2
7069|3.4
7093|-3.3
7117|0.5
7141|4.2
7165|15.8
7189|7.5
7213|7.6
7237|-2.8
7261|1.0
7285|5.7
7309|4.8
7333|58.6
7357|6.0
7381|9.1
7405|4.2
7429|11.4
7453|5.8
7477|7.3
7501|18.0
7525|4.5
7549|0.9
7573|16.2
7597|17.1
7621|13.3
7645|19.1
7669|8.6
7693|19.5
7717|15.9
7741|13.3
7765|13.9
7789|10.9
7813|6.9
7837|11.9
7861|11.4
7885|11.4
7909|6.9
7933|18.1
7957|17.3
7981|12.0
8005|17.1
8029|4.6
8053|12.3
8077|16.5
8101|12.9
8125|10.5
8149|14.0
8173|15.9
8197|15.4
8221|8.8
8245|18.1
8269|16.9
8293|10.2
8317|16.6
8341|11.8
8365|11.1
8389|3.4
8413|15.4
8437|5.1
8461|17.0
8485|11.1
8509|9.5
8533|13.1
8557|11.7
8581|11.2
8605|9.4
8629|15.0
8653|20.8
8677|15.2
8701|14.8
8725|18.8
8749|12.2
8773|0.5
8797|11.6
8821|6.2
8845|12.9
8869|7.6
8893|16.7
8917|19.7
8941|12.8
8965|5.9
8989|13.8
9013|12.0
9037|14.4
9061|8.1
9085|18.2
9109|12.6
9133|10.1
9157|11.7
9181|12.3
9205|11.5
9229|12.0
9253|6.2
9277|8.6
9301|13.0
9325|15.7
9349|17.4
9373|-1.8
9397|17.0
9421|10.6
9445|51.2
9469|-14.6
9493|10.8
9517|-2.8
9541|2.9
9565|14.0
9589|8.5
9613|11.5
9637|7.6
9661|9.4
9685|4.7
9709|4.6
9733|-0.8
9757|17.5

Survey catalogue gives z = 0.966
